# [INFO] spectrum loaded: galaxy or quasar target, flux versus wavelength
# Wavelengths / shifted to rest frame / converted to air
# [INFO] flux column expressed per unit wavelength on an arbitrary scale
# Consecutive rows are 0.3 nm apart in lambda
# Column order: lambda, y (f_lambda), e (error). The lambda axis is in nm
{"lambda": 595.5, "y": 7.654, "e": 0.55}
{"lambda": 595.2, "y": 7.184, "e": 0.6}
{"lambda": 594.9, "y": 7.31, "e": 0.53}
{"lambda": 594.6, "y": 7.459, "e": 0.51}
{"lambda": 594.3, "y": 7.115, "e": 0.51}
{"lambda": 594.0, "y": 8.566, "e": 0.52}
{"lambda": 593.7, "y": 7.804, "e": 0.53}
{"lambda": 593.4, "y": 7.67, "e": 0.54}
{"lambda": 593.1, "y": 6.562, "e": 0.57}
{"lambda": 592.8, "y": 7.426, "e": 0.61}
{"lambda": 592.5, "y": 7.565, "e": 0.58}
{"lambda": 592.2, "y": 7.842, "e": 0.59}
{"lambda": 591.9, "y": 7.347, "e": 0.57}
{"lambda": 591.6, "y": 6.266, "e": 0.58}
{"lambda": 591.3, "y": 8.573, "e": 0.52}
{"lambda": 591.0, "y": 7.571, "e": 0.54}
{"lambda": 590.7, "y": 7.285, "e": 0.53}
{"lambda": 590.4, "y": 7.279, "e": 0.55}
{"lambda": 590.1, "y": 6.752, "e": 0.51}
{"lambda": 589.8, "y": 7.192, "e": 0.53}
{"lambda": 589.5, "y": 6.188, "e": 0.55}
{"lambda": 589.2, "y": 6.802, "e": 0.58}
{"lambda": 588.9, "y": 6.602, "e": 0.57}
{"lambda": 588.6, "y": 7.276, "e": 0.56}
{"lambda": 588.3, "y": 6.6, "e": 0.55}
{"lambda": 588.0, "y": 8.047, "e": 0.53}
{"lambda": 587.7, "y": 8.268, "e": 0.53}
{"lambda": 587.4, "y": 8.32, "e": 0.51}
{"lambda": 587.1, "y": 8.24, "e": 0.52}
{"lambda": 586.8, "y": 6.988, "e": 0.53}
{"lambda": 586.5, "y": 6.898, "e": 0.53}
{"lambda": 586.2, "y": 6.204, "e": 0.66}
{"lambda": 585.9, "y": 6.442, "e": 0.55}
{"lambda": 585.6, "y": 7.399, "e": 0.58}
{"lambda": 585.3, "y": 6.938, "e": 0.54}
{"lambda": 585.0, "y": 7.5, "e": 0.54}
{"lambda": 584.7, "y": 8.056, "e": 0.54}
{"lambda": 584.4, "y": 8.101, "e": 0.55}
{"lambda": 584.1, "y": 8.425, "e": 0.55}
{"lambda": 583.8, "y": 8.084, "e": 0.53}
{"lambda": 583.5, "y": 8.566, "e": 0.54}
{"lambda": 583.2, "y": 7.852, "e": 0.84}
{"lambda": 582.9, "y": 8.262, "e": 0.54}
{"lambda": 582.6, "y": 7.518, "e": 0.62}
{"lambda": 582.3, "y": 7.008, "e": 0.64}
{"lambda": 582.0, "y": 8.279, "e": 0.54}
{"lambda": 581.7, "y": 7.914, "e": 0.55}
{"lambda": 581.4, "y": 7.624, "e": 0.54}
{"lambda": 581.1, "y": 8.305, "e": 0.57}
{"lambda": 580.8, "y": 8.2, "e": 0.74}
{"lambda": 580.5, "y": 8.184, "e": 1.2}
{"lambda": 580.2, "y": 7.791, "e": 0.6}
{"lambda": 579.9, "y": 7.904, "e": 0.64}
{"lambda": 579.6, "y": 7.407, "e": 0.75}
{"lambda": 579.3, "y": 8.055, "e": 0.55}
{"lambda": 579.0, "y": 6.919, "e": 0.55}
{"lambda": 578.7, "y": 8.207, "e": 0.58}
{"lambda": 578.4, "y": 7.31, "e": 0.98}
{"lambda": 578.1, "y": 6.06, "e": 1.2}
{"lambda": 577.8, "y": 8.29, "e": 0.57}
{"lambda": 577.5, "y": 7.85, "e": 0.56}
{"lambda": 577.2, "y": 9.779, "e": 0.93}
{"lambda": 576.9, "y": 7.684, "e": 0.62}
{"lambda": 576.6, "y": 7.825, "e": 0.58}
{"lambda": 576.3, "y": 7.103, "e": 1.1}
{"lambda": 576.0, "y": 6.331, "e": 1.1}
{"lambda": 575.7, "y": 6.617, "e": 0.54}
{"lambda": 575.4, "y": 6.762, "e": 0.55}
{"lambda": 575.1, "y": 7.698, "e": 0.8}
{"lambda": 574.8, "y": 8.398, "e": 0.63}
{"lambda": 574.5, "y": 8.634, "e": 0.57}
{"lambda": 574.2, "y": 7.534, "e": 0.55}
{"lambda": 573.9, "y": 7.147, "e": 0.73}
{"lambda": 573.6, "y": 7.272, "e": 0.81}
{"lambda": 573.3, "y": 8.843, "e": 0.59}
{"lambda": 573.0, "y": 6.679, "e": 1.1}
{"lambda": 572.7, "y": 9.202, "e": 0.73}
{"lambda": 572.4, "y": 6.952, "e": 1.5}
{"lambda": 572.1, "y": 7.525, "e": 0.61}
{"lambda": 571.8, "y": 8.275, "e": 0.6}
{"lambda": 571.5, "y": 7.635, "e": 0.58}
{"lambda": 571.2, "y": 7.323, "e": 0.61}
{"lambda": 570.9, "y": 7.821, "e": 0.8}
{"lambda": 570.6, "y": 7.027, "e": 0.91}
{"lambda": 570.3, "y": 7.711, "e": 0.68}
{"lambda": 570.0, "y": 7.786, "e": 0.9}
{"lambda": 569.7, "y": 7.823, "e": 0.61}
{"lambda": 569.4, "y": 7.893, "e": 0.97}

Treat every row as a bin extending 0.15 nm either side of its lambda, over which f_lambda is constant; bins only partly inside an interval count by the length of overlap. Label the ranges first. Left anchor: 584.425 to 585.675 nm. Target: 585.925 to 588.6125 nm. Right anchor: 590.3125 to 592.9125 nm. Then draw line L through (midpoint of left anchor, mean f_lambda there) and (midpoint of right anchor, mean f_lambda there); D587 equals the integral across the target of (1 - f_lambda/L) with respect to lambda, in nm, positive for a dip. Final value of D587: 0.05 nm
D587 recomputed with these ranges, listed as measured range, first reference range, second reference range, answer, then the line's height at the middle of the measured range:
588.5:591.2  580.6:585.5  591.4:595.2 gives 0.201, 7.58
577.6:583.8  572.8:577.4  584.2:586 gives -0.207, 7.54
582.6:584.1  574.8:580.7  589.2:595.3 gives -0.131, 7.49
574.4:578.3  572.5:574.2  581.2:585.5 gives 0.101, 7.8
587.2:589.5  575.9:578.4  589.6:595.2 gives 0.033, 7.46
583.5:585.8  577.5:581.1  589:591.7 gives -0.122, 7.41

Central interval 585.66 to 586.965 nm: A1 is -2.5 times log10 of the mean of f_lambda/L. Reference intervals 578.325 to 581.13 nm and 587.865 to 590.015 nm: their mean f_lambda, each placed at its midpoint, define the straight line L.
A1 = 0.08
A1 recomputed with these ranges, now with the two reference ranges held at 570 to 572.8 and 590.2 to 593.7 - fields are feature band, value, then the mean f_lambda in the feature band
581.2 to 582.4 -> -0.03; 7.76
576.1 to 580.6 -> -0.02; 7.74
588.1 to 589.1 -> 0.09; 6.89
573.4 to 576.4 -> 0.04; 7.38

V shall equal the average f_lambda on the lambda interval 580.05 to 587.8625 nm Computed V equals 7.75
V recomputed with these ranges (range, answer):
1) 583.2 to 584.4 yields 8.26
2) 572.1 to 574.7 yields 7.78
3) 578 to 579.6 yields 7.36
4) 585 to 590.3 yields 7.14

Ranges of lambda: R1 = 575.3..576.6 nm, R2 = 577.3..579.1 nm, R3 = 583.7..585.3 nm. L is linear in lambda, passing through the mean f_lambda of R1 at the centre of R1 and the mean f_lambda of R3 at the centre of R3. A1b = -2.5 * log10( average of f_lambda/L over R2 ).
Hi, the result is -0.06 mag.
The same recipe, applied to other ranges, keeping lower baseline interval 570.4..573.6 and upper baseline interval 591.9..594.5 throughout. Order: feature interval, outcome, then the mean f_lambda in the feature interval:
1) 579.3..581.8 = -0.04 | 7.92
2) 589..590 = 0.13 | 6.72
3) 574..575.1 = -0.05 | 8.07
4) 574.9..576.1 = 0.11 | 6.94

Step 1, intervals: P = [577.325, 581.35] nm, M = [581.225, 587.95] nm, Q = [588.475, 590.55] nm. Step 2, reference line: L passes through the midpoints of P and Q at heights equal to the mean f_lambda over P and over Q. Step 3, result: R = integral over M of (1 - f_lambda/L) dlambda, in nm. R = -0.37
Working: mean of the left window 7.74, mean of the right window 6.87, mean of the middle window 7.68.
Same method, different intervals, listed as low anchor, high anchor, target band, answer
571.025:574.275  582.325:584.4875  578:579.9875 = 0.12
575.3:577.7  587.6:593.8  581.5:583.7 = -0.15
